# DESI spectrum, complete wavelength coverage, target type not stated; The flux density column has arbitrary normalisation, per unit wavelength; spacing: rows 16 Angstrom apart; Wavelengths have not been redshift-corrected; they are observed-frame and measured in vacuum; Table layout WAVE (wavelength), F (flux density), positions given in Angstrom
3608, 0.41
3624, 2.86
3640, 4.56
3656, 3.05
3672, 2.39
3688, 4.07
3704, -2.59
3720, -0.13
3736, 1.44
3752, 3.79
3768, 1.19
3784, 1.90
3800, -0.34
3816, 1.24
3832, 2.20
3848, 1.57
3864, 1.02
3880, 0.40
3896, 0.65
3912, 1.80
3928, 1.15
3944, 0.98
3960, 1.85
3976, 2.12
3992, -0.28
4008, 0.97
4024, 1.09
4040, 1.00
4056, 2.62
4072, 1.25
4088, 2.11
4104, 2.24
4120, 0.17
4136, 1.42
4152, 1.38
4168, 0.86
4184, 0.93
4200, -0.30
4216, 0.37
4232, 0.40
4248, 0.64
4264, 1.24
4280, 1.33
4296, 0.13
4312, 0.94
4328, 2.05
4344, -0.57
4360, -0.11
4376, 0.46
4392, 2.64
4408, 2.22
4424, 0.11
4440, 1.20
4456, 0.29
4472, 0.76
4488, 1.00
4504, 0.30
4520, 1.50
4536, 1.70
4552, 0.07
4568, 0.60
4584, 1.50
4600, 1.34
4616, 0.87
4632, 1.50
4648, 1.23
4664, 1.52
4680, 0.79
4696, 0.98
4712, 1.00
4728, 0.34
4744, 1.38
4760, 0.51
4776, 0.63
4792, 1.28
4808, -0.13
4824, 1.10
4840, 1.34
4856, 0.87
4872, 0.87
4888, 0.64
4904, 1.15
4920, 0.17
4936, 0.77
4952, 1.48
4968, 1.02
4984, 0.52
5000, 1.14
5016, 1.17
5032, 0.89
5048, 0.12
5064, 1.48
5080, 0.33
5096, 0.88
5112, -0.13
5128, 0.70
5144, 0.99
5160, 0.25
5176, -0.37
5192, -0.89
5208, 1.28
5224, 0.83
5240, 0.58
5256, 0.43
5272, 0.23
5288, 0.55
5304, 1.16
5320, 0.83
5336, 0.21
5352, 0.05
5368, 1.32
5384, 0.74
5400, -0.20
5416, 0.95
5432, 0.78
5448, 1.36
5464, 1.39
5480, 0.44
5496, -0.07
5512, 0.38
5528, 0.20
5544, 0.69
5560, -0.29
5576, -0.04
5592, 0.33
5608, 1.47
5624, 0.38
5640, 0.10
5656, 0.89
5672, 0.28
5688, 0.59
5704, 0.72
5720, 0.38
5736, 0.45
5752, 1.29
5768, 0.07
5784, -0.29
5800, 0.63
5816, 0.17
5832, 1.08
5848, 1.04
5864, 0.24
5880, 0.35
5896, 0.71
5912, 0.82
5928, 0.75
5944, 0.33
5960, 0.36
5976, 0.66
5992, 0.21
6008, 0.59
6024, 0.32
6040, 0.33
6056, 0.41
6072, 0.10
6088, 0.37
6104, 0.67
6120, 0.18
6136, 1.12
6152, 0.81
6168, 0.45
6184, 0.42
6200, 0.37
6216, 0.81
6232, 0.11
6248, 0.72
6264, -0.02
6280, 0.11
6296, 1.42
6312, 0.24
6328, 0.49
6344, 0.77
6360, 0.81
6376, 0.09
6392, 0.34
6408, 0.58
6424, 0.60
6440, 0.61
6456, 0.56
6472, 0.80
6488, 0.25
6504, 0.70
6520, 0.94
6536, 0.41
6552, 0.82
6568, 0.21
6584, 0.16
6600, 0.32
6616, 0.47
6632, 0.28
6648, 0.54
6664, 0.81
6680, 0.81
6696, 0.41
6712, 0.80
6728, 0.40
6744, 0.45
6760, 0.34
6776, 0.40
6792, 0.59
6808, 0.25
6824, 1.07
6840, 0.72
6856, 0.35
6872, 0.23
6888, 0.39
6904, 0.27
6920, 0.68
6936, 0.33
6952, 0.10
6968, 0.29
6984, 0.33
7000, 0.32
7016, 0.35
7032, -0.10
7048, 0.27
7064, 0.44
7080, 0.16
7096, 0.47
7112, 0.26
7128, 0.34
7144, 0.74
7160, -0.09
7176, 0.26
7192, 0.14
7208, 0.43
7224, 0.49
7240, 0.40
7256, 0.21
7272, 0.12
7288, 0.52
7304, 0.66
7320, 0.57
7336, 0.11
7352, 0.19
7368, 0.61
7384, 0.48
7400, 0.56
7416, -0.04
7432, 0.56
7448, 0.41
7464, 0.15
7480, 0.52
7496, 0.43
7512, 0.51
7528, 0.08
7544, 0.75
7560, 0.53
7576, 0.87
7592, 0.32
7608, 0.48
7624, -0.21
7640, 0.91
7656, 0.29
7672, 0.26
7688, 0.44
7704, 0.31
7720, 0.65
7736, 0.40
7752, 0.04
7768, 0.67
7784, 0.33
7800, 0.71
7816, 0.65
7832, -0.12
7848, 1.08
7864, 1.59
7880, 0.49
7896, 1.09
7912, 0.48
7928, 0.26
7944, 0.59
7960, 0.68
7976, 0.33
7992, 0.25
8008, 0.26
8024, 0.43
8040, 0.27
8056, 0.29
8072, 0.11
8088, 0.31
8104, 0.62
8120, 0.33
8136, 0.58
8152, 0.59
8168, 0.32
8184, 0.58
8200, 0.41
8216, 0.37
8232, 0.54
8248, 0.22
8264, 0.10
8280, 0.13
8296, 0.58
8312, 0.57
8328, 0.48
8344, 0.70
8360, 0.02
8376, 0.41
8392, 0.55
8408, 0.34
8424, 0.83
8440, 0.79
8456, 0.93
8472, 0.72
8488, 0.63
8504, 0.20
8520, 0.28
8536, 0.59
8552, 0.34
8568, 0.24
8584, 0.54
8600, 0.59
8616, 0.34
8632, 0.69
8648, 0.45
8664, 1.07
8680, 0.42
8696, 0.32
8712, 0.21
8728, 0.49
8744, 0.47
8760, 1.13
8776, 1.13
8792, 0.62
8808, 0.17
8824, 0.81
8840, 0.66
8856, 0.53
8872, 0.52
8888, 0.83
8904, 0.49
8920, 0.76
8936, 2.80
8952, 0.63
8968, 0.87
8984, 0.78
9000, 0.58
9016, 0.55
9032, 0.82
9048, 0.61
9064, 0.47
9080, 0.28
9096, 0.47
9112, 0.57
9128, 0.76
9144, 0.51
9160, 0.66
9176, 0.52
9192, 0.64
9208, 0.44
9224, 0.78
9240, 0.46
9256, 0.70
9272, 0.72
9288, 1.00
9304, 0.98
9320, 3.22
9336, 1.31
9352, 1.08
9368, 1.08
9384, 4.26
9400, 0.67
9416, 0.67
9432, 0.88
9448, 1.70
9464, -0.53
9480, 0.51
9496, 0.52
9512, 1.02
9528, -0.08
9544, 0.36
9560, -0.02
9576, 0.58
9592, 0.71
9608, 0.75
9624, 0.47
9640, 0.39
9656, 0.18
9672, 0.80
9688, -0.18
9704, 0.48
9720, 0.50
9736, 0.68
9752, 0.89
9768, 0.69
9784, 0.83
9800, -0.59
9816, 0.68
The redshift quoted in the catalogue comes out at 1.40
